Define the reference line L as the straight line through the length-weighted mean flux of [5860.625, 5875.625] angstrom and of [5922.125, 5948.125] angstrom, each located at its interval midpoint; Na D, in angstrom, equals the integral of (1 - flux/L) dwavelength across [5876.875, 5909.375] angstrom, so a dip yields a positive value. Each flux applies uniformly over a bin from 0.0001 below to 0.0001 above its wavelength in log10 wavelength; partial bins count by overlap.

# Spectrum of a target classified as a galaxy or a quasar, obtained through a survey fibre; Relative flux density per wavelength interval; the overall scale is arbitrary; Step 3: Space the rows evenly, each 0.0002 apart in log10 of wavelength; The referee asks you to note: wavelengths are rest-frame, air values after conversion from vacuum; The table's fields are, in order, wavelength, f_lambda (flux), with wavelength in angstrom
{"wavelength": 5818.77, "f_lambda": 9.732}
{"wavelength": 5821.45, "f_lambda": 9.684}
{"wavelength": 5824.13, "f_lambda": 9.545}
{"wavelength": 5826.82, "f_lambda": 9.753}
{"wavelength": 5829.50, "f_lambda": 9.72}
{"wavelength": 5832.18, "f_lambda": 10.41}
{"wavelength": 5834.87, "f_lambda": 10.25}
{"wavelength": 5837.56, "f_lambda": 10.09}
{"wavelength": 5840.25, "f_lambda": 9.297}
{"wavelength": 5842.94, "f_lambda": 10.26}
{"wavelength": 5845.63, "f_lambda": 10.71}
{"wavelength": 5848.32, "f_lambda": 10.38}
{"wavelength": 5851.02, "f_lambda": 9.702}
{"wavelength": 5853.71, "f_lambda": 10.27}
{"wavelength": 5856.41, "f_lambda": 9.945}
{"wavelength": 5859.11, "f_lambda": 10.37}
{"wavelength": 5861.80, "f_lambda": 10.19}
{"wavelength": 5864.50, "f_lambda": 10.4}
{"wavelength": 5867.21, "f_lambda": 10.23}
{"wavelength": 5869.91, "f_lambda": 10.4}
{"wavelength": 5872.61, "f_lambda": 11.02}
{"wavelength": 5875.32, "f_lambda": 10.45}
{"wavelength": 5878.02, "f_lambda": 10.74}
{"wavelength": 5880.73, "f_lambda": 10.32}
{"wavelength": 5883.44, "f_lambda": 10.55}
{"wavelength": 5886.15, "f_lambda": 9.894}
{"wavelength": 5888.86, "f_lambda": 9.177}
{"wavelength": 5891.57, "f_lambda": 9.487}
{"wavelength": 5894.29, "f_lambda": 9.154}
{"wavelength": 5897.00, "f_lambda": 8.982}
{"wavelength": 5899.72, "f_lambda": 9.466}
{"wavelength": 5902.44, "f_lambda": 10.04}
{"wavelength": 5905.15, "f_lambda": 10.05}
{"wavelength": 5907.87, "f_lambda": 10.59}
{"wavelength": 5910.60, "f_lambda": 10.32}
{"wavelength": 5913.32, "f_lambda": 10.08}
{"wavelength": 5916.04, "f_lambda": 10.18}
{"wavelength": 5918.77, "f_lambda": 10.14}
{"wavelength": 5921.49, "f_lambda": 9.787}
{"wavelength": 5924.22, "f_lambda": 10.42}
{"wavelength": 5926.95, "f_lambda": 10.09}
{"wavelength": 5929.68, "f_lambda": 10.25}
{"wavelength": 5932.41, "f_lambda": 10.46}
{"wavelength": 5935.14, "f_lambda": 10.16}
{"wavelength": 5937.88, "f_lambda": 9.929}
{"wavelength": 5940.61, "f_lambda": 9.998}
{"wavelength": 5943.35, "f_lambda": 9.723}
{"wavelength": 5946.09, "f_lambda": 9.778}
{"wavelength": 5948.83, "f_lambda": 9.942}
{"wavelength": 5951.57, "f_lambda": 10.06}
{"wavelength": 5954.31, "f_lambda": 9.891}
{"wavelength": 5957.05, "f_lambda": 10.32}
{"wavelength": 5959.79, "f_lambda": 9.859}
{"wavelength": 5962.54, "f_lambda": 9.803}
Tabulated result 1.4 angstrom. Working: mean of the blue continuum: 10.4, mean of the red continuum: 10.1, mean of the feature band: 9.86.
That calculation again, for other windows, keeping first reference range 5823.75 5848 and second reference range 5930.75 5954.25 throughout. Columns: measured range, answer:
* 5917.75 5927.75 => -0.1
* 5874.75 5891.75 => -0.2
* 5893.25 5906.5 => 0.6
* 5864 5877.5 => -0.7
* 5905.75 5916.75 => -0.3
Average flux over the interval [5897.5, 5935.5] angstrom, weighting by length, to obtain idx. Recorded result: 10.1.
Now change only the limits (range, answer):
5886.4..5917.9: 9.78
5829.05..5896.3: 10.1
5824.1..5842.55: 9.91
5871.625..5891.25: 10.3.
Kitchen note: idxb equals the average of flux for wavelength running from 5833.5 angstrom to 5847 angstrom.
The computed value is 10.1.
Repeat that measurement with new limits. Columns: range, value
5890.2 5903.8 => 9.43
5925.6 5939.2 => 10.2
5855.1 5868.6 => 10.2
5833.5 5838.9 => 10.2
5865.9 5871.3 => 10.3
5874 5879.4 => 10.6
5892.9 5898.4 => 9.06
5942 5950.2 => 9.81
